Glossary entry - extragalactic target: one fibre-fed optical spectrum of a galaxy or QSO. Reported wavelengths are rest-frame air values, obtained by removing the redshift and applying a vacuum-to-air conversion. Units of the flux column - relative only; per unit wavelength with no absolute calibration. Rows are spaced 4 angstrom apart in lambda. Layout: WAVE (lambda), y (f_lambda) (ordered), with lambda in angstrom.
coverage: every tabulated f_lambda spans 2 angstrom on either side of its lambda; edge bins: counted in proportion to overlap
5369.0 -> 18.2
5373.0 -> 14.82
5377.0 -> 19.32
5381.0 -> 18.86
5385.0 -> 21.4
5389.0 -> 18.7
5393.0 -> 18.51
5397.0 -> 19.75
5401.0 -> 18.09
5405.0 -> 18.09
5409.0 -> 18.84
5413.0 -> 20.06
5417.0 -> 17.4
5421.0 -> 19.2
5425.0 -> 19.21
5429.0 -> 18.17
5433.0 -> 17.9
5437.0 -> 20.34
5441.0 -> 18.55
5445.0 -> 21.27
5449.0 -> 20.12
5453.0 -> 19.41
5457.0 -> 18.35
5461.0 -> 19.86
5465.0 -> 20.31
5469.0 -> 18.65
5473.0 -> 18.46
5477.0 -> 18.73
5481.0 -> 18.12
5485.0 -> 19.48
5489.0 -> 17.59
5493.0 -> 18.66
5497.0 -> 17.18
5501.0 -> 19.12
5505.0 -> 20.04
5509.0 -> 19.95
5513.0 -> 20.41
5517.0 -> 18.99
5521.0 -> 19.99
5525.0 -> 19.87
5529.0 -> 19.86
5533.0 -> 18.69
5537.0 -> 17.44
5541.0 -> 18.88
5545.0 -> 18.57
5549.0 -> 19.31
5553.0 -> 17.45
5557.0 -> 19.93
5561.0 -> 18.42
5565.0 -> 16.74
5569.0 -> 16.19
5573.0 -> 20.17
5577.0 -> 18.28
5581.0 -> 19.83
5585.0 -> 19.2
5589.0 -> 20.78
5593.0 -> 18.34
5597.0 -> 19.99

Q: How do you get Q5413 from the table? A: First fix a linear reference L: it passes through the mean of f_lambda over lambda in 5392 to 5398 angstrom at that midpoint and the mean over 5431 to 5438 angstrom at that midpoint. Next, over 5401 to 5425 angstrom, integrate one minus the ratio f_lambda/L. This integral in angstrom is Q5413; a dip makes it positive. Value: 0.43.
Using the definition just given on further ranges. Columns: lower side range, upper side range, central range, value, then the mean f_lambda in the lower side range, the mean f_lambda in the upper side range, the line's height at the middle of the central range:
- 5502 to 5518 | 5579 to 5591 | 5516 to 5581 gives 3.9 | 19.9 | 19.9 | 19.9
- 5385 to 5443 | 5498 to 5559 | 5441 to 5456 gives -0.7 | 18.9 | 19.2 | 19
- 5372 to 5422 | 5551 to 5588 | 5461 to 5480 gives -0.4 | 18.8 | 18.5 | 18.7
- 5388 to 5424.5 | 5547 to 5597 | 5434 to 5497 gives -1.2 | 18.8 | 18.8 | 18.8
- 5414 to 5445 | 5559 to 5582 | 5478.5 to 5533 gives -1.9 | 18.9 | 18.2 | 18.5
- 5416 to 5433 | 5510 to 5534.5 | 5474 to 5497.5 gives 1.0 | 18.5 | 19.7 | 19.2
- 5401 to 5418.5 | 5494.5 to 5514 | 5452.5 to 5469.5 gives -0.4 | 18.6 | 19.3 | 19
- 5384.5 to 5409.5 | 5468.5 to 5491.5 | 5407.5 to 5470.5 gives -1.8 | 18.9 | 18.5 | 18.7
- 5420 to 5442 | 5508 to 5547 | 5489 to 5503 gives 0.7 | 18.9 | 19.2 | 19.1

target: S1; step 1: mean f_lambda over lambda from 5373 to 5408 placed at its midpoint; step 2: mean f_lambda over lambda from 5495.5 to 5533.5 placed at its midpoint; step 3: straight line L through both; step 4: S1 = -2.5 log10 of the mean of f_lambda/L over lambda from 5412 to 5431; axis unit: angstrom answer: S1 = 0.01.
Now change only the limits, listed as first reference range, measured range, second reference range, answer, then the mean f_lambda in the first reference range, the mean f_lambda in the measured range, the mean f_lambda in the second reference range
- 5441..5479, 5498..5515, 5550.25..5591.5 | -0.03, 19.4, 19.7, 18.7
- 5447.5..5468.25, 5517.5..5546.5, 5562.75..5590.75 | 0.00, 19.5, 19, 18.7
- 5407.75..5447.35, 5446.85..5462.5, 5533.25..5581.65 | -0.03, 19.1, 19.4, 18.4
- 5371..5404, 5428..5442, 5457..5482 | 0.00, 18.7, 18.8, 19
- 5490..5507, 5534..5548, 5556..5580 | 0.00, 18.7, 18.4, 18.3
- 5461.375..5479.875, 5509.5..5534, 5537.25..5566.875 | -0.06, 19.1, 19.7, 18.4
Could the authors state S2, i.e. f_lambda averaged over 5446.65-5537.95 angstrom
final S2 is 19.1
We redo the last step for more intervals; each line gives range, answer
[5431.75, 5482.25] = 19.3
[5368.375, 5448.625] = 18.9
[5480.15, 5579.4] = 18.8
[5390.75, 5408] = 18.6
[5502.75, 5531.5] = 19.8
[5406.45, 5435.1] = 18.7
